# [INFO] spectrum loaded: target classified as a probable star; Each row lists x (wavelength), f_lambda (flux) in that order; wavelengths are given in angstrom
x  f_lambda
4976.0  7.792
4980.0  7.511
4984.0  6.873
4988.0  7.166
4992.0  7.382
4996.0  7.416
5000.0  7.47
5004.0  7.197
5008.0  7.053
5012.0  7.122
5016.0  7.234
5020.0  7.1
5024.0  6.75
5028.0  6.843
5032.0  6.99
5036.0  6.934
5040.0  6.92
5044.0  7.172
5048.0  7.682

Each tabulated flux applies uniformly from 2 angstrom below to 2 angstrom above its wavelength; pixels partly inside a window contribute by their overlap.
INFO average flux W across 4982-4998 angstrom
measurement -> 7.21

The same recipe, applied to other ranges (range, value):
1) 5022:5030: 6.8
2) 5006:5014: 7.09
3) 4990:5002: 7.42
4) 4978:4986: 7.19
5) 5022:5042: 6.89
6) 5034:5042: 6.93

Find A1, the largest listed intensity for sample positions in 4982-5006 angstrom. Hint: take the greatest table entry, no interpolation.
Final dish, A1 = 7.47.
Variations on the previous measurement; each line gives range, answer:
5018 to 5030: 7.1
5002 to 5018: 7.234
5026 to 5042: 6.99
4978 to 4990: 7.511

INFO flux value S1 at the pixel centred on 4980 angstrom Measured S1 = 7.511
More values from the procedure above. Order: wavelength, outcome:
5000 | 7.47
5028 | 6.843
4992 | 7.382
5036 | 6.934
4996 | 7.416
